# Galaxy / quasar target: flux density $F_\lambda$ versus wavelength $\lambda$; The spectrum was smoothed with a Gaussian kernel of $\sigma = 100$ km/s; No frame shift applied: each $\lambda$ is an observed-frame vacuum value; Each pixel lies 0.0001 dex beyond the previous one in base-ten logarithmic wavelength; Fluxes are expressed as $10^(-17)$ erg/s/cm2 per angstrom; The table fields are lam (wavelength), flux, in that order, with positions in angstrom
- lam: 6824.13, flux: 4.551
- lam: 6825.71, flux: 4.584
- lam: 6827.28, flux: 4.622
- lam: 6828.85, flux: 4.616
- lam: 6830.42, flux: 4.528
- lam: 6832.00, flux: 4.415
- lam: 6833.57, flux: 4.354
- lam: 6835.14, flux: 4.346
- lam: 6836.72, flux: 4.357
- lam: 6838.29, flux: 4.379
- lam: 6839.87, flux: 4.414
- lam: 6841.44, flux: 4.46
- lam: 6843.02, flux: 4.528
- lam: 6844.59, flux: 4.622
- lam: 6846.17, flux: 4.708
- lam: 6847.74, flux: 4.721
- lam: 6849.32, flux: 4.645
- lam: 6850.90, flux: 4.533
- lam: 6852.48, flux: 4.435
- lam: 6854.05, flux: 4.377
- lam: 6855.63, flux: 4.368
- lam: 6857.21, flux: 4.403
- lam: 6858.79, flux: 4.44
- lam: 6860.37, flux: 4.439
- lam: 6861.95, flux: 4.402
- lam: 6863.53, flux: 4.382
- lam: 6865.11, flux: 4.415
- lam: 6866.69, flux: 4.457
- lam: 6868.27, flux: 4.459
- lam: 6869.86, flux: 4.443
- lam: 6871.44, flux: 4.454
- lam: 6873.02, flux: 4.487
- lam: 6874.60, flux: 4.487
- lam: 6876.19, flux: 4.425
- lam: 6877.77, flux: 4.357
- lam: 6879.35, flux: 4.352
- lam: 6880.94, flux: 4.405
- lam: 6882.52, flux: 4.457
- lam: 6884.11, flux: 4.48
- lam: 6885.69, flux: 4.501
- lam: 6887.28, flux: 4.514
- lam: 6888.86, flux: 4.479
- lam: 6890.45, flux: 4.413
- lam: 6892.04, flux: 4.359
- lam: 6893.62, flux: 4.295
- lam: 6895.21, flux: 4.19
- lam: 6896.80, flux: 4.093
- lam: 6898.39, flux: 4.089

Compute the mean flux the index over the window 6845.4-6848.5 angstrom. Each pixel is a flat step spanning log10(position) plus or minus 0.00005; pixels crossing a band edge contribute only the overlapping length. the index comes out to 4.72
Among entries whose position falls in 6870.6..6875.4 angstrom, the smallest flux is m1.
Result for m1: 4.454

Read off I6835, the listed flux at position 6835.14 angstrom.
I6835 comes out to 4.346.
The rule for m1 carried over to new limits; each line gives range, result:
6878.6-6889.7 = 4.352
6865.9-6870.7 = 4.443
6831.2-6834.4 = 4.354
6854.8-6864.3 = 4.368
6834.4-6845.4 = 4.346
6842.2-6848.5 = 4.528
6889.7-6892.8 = 4.359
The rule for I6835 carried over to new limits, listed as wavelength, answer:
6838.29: 4.379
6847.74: 4.721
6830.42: 4.528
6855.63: 4.368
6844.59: 4.622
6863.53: 4.382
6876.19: 4.425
